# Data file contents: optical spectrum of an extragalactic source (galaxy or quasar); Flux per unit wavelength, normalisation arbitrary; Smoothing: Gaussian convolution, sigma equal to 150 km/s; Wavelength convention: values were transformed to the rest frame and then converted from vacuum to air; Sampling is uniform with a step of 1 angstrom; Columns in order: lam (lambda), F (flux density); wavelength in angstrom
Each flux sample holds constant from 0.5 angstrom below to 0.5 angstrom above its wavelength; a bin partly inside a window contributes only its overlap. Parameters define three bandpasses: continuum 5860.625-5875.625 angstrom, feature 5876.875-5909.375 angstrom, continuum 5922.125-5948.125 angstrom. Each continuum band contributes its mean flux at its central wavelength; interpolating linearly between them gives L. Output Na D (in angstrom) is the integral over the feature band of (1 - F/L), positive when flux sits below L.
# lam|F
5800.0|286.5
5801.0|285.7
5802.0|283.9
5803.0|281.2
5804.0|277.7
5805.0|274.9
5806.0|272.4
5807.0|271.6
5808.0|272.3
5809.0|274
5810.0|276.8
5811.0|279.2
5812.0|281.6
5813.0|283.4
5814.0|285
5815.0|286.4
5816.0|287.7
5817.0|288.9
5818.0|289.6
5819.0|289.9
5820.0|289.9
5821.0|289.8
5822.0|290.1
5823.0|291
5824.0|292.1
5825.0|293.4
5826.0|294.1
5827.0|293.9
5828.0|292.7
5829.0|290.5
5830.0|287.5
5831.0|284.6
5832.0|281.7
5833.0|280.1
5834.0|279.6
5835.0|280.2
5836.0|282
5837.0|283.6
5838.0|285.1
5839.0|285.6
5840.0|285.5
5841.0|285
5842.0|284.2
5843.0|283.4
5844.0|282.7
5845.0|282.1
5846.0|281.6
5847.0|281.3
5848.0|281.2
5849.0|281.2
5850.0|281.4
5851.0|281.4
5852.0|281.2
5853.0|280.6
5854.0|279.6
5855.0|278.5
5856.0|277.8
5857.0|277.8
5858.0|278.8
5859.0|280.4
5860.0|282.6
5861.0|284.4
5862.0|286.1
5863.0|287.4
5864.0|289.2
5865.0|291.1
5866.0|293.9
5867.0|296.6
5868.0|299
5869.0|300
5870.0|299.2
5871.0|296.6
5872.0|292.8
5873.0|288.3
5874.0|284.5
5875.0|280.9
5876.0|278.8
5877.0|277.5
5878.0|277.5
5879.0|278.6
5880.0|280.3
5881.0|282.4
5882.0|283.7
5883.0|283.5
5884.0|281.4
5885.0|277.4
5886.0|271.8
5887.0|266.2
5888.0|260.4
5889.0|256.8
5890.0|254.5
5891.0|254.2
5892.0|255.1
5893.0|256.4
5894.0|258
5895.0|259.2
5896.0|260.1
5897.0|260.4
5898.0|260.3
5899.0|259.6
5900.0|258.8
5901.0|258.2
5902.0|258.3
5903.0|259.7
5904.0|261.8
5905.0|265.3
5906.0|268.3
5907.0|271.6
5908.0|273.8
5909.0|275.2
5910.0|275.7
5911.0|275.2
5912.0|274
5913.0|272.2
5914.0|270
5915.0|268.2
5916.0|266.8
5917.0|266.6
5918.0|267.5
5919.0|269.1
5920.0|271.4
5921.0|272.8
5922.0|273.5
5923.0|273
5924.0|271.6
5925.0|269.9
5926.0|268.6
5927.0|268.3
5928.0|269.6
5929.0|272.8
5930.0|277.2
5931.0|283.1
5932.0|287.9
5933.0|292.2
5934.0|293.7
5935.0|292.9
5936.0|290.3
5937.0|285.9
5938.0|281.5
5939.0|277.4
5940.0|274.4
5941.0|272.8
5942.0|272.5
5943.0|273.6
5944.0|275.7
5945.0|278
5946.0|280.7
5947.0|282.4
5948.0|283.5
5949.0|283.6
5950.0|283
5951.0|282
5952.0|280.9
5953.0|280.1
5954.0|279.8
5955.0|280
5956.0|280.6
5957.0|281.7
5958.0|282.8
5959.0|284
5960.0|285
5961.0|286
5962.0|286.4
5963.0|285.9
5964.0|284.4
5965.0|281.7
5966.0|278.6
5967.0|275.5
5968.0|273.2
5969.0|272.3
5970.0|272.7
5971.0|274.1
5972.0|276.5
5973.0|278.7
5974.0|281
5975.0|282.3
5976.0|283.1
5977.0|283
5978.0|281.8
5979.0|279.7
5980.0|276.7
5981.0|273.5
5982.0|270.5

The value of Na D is 2.3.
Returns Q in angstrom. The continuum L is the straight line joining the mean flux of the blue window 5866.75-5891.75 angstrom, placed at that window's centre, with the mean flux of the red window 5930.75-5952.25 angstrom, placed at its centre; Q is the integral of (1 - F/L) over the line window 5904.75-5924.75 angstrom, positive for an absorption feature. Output 0.7 angstrom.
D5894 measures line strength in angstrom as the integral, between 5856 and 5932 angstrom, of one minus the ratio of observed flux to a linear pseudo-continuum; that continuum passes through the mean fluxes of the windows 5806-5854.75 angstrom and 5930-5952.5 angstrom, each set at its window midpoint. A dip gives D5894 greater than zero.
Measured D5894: 2.4 angstrom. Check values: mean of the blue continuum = 284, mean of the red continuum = 282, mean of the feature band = 274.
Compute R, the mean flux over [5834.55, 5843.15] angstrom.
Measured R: 284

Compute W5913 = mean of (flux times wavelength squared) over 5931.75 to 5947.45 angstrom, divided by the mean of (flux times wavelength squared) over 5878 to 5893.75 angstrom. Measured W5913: 1.1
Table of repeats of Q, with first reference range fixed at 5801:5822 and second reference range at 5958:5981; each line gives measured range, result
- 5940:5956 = 0.1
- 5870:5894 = 0.5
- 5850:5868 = -0.2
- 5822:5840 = -0.3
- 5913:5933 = 0.6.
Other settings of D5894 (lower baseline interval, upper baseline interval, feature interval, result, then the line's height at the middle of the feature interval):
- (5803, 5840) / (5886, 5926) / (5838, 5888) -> -1.53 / 275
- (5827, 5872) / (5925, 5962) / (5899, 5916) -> 0.89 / 282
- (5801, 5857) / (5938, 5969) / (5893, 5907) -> 1.03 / 282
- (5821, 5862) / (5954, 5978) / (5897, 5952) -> 1.52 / 282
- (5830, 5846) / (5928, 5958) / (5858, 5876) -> -0.44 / 283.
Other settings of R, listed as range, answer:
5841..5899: 279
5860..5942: 275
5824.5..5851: 285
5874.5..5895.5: 270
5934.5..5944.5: 280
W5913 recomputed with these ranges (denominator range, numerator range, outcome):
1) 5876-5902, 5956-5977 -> 1.08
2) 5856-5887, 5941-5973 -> 1.01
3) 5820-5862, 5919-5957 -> 1.01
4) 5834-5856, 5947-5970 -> 1.04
